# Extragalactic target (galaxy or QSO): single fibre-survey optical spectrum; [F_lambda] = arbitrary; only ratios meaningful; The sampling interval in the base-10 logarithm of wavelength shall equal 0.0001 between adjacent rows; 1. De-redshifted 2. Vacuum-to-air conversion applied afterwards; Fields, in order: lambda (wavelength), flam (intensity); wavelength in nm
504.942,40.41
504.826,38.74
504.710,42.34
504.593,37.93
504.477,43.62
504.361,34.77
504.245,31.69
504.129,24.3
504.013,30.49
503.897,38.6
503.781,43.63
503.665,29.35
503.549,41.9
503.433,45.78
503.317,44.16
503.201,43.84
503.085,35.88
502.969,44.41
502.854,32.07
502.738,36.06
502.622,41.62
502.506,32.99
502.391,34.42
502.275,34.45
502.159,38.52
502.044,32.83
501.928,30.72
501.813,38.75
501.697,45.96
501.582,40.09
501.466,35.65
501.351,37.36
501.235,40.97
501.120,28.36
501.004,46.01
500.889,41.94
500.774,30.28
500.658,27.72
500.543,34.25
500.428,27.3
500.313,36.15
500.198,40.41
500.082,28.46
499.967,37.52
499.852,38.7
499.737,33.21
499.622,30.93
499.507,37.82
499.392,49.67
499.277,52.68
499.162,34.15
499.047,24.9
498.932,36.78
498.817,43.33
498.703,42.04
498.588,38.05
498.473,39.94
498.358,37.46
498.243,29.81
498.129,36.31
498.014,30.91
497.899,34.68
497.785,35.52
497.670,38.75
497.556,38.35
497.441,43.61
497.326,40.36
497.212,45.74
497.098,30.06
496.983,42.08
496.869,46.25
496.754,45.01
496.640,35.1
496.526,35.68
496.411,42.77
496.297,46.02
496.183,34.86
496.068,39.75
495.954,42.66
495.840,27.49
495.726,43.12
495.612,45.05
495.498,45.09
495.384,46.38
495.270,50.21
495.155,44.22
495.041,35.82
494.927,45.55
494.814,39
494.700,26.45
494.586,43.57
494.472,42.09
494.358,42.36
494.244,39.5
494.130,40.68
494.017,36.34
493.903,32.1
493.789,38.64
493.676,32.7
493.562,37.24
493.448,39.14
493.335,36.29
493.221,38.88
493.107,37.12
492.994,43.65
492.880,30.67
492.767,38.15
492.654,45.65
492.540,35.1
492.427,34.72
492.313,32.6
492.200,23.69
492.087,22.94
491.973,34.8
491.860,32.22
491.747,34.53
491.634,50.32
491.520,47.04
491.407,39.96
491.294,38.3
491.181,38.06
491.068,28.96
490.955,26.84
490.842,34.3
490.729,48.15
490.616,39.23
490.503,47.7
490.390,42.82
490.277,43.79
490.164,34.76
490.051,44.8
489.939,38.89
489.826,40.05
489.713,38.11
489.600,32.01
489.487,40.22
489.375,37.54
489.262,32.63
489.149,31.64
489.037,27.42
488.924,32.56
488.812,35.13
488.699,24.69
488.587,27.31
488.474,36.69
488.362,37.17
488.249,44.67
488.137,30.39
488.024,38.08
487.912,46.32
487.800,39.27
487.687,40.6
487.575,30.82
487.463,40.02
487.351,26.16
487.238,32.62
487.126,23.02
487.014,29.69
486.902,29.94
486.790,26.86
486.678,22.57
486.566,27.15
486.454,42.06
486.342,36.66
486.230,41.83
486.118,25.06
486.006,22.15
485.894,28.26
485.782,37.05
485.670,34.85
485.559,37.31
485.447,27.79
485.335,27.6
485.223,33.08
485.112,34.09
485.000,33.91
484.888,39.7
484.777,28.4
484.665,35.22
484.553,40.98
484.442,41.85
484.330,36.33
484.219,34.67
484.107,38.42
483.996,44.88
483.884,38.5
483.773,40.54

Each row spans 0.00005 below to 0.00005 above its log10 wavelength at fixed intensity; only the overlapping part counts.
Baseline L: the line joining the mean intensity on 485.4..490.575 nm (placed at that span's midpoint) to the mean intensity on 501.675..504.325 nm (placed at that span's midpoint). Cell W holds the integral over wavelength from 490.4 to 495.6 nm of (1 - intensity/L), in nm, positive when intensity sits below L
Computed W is -0.43 nm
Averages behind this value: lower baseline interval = 34.5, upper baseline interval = 36.9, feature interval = 38.3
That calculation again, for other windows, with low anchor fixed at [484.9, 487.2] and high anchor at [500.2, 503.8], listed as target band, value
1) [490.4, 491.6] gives -0.22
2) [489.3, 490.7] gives -0.31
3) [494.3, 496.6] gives -0.41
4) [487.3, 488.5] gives -0.20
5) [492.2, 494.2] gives -0.16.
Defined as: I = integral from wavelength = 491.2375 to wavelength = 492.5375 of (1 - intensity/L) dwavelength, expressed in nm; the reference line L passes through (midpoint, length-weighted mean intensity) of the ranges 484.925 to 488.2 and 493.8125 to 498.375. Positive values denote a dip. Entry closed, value 0.03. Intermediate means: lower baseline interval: 32.7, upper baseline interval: 39.4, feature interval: 35.5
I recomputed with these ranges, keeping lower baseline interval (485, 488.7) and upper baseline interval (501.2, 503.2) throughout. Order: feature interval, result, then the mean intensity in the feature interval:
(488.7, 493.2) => -0.34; 36.7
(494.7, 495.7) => -0.21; 42.9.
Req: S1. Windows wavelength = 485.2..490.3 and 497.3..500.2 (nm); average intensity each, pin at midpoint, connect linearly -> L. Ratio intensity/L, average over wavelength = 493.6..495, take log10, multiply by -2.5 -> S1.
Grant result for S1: -0.07 mag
